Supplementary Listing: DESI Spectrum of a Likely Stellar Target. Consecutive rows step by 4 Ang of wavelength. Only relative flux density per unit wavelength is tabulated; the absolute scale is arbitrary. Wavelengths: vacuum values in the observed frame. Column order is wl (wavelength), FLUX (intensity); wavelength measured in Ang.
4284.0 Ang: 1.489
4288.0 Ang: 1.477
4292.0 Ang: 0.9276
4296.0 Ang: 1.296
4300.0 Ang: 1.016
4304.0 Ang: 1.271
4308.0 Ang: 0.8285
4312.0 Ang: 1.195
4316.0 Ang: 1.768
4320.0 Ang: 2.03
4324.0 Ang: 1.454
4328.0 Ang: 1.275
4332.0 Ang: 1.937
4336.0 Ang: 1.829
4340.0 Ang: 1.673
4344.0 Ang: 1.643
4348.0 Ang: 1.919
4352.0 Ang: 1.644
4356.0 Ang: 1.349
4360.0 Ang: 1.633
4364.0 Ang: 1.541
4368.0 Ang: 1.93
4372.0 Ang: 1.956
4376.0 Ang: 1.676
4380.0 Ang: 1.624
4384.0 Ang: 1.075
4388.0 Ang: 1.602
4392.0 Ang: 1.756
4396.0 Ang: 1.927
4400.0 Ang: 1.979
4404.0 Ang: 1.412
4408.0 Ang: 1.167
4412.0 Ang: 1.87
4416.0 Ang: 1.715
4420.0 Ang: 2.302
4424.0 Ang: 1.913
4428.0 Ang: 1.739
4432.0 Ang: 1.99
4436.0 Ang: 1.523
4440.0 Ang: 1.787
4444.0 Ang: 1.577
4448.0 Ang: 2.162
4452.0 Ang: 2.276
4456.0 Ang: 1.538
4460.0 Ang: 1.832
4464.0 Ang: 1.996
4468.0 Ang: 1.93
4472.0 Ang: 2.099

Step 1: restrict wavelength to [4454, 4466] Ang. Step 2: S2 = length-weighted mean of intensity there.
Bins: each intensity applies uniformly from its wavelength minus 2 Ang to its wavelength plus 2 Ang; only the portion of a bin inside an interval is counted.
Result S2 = 1.79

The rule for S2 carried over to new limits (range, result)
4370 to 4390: 1.59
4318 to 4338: 1.71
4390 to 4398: 1.84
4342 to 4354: 1.74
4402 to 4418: 1.54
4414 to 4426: 1.98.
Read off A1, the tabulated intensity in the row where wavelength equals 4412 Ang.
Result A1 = 1.87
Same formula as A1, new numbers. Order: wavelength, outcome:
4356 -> 1.349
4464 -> 1.996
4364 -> 1.541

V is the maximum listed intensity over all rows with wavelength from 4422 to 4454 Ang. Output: 2.276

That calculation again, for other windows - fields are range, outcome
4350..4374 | 1.956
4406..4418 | 1.87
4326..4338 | 1.937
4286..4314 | 1.477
